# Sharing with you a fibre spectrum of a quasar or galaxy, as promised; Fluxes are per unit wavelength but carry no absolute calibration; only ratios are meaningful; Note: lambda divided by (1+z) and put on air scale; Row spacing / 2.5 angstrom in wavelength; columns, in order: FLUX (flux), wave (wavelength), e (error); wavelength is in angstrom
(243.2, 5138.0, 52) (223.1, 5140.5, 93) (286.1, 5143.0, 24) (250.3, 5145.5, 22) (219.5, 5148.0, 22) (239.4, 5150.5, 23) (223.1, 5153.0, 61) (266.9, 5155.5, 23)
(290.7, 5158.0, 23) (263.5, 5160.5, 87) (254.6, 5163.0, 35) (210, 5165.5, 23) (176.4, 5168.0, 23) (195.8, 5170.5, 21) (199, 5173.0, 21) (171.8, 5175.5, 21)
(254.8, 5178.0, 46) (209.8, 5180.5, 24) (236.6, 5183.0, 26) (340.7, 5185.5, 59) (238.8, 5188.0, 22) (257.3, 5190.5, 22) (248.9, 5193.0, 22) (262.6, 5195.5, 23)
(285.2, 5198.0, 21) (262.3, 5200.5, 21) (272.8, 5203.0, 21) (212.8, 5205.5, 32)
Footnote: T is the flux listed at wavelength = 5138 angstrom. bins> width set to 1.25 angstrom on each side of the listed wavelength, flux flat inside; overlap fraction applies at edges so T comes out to 243.2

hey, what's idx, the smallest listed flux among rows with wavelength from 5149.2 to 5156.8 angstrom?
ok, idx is 223.1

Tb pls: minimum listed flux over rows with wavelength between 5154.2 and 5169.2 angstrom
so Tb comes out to 176.4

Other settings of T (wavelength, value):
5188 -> 238.8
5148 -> 219.5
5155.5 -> 266.9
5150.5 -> 239.4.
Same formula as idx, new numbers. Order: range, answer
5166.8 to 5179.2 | 171.8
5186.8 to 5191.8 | 238.8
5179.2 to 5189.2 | 209.8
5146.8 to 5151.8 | 219.5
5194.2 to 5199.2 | 262.6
